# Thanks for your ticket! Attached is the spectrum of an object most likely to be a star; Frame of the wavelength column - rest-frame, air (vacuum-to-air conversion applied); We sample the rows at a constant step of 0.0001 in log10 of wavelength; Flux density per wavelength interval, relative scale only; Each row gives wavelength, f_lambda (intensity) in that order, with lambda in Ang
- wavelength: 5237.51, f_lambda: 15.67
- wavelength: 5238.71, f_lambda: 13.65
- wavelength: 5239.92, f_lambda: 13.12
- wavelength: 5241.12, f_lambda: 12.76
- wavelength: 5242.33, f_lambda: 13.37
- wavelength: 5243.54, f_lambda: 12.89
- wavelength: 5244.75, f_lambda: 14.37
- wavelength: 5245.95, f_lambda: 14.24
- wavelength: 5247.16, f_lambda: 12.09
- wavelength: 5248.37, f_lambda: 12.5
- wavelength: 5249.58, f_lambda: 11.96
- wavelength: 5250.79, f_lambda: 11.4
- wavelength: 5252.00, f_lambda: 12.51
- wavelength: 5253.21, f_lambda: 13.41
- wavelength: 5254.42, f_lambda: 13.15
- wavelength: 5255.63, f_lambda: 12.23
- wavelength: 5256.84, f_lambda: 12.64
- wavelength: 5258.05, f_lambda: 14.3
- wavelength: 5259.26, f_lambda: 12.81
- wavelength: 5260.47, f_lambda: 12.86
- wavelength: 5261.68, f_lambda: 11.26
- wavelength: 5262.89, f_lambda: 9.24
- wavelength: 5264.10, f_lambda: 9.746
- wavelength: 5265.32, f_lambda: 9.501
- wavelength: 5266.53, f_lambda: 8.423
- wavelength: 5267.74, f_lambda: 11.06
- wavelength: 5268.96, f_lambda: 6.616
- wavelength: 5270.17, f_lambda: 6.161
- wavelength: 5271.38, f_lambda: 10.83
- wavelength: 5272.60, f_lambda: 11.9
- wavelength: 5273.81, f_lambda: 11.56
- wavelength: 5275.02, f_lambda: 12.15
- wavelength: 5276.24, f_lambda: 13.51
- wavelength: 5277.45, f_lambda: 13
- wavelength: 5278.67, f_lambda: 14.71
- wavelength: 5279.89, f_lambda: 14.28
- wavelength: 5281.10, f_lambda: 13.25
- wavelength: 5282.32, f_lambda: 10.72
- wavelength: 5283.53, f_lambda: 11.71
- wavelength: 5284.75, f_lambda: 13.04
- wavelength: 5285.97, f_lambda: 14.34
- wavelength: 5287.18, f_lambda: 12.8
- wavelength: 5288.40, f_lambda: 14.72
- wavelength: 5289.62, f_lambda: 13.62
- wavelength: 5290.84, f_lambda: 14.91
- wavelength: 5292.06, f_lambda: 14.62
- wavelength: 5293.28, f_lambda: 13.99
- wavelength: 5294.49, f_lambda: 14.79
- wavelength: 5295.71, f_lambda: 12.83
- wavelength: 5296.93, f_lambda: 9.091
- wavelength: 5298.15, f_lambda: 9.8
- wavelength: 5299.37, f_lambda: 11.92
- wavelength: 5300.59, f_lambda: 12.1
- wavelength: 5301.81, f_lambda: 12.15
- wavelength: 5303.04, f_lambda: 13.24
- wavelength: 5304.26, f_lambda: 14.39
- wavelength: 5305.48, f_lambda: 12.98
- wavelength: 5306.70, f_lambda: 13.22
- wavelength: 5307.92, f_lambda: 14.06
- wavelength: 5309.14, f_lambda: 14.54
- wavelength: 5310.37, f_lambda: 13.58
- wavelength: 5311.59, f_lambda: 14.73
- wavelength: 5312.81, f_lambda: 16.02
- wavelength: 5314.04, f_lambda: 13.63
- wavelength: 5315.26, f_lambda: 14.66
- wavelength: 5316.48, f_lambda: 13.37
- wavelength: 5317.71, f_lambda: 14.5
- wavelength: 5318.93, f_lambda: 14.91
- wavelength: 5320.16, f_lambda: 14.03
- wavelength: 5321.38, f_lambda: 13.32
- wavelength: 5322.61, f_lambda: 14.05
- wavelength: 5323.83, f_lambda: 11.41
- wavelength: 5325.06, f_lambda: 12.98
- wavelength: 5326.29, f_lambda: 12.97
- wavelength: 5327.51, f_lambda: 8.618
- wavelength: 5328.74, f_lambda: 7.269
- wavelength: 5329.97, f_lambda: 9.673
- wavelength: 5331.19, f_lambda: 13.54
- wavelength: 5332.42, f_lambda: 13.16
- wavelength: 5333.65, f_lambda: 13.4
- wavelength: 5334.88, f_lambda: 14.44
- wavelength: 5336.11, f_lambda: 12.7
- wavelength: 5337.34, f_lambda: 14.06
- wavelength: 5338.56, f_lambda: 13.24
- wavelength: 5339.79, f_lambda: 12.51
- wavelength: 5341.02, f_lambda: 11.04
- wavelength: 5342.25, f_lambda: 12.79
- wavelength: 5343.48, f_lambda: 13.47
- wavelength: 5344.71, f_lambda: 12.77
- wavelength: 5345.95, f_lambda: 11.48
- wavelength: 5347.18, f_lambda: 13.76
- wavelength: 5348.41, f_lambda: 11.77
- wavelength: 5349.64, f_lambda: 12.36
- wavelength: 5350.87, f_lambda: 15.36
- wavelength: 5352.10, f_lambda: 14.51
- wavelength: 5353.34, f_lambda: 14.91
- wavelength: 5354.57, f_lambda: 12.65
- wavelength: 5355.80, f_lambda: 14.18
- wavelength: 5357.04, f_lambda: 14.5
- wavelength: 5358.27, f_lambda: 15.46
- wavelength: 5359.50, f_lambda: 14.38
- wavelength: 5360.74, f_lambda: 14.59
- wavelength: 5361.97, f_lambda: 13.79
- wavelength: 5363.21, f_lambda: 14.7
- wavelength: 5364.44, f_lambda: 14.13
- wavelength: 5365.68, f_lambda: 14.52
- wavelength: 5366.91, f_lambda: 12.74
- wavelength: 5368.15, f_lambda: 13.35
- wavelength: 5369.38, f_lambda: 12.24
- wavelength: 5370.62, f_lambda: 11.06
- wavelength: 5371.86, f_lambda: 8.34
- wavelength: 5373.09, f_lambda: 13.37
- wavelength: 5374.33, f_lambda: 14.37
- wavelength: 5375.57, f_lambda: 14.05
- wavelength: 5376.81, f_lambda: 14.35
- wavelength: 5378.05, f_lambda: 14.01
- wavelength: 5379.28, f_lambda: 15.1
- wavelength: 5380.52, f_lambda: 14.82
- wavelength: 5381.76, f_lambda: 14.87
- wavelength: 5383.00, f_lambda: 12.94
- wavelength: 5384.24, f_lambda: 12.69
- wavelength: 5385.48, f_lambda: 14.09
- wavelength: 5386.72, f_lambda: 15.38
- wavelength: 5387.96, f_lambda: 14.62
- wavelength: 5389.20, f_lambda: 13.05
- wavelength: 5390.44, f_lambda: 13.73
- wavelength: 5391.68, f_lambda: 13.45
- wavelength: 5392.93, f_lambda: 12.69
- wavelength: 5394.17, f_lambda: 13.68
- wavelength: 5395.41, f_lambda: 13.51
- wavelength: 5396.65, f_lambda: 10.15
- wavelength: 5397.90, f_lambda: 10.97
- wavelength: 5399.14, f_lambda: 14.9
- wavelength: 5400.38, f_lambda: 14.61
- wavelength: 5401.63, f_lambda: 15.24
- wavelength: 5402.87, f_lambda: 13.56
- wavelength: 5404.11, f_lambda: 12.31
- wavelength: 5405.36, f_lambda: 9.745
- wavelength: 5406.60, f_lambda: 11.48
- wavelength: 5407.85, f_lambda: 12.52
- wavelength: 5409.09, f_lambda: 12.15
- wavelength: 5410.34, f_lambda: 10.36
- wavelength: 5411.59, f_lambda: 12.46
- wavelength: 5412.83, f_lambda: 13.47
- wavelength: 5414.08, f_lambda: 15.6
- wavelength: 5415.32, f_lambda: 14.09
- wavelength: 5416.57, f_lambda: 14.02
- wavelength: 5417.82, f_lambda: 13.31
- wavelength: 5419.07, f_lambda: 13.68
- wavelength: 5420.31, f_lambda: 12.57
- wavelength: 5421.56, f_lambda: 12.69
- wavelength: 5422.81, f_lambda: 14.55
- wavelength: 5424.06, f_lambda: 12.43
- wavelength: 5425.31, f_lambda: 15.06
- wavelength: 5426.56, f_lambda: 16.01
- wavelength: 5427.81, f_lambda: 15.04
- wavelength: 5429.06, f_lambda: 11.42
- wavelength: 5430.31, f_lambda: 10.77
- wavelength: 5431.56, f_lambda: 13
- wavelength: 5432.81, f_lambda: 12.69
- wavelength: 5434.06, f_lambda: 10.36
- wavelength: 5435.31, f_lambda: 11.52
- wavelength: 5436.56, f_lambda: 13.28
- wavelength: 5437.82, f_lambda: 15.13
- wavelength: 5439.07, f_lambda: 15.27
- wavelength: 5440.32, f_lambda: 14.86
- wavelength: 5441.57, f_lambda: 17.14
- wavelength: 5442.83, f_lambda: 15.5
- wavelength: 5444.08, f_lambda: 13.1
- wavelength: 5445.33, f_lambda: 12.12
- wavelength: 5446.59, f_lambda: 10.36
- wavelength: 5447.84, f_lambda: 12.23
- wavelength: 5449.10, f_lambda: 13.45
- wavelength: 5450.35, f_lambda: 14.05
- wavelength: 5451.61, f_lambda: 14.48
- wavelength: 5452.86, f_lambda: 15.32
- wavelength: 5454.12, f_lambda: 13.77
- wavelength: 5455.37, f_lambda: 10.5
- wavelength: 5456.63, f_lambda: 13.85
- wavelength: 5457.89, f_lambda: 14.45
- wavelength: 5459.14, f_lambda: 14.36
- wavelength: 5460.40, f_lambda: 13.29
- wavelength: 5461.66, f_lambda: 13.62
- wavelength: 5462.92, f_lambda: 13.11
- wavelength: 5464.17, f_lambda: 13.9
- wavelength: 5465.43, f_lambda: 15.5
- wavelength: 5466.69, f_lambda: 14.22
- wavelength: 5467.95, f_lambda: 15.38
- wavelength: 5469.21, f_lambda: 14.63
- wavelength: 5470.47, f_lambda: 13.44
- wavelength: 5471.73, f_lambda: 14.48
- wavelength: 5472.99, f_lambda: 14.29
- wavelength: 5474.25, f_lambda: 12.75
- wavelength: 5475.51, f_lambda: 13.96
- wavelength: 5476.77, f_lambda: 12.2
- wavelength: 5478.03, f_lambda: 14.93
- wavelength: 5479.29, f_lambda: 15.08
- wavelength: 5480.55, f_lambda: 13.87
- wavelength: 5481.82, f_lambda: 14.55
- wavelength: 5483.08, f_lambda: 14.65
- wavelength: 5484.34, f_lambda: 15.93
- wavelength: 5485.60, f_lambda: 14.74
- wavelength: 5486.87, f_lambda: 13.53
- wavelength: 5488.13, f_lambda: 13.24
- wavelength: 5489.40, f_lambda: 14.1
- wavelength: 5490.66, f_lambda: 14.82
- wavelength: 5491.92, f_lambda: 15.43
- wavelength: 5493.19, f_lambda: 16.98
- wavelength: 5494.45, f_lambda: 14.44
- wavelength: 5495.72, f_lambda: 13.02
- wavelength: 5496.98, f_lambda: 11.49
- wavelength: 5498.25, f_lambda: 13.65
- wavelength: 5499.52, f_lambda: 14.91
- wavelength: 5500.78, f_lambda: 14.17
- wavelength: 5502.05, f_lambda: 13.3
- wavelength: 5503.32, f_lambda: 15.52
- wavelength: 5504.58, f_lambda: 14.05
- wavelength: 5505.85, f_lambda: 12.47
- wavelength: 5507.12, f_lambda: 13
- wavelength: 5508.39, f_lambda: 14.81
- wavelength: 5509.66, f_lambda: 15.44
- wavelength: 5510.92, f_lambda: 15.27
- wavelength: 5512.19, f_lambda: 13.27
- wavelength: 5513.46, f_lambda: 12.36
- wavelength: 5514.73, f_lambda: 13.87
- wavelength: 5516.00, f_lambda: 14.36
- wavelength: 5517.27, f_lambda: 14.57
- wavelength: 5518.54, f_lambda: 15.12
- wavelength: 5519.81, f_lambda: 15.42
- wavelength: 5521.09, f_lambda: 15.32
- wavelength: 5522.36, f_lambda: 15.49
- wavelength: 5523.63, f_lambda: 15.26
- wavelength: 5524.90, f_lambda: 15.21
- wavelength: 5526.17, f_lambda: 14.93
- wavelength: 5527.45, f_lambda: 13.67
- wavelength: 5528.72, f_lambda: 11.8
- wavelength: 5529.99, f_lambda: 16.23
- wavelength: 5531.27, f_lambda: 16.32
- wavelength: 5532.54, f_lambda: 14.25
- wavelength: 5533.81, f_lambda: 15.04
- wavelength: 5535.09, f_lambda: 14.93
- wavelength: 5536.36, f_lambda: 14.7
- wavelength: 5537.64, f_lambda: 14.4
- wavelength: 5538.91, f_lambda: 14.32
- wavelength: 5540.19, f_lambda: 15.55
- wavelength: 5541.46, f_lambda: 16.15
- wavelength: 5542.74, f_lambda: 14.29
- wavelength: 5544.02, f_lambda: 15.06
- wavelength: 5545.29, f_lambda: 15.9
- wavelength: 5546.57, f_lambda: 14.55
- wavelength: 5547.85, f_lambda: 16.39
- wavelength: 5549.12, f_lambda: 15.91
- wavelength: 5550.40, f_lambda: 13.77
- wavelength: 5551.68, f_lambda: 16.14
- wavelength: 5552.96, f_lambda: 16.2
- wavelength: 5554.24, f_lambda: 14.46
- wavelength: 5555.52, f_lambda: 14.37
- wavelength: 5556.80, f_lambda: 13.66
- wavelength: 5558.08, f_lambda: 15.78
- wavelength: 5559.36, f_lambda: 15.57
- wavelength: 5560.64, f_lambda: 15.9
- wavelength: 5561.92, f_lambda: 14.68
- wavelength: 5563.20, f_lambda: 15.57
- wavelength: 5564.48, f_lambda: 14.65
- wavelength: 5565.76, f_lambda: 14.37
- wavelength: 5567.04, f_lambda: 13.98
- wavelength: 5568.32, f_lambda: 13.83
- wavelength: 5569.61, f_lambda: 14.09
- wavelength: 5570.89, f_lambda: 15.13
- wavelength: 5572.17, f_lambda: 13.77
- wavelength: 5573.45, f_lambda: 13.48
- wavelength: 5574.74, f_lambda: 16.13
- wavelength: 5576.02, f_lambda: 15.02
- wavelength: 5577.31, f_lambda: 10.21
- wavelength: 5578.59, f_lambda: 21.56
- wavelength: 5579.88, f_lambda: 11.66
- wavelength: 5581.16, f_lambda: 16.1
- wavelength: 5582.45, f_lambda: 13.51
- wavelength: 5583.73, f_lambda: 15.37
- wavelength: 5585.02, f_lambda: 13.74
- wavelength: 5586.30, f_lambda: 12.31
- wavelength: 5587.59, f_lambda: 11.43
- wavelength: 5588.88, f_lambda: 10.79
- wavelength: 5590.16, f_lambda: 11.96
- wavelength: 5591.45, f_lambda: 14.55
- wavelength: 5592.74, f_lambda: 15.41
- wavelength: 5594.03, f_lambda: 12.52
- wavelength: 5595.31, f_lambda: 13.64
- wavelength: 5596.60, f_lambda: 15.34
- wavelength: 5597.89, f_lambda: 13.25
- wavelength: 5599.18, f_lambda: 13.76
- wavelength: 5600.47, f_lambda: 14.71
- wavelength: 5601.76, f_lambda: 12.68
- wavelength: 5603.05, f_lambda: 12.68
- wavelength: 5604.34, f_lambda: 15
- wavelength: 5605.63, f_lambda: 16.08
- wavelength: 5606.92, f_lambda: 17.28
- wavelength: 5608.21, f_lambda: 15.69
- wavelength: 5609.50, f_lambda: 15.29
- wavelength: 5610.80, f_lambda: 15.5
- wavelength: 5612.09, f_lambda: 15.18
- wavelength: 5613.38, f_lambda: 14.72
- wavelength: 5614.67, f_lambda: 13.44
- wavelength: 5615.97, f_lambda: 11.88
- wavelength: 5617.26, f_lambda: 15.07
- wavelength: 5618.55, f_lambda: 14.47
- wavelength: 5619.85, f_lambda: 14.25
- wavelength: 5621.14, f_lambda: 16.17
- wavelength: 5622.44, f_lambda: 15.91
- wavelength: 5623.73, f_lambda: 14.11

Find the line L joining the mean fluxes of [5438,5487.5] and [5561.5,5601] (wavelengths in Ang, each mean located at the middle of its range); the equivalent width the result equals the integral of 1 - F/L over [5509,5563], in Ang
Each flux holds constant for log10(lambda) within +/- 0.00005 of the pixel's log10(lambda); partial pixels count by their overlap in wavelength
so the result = -3.3 Ang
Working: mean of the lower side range 14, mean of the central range 14.9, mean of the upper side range 14.1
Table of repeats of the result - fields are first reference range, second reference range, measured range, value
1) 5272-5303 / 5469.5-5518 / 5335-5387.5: -0.8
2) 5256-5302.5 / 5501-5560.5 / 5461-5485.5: -0.2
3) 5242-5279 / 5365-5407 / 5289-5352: -2.8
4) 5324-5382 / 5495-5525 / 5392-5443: 1.2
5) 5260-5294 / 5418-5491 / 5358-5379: -1.0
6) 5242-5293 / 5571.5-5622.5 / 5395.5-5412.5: 0.9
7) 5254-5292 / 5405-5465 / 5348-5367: -2.1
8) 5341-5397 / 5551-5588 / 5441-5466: 0.5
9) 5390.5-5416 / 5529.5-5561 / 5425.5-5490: -0.2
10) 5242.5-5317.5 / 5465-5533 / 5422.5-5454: 0.7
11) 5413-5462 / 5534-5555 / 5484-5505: 0.2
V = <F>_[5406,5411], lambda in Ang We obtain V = 11.6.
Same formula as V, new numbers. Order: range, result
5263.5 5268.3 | 9.66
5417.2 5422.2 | 13.1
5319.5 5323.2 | 13.8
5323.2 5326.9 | 12.5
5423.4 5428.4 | 14.6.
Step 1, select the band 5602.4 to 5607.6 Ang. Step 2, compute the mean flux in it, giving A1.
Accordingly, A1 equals 15.3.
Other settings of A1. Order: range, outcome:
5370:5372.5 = 9.75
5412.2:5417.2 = 14.3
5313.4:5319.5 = 14.2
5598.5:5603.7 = 13.5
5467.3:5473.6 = 14.4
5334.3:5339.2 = 13.6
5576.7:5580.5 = 14.5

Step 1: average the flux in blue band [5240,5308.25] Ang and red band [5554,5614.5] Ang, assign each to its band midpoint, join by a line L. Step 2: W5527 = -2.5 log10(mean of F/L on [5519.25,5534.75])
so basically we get -0.07 mag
